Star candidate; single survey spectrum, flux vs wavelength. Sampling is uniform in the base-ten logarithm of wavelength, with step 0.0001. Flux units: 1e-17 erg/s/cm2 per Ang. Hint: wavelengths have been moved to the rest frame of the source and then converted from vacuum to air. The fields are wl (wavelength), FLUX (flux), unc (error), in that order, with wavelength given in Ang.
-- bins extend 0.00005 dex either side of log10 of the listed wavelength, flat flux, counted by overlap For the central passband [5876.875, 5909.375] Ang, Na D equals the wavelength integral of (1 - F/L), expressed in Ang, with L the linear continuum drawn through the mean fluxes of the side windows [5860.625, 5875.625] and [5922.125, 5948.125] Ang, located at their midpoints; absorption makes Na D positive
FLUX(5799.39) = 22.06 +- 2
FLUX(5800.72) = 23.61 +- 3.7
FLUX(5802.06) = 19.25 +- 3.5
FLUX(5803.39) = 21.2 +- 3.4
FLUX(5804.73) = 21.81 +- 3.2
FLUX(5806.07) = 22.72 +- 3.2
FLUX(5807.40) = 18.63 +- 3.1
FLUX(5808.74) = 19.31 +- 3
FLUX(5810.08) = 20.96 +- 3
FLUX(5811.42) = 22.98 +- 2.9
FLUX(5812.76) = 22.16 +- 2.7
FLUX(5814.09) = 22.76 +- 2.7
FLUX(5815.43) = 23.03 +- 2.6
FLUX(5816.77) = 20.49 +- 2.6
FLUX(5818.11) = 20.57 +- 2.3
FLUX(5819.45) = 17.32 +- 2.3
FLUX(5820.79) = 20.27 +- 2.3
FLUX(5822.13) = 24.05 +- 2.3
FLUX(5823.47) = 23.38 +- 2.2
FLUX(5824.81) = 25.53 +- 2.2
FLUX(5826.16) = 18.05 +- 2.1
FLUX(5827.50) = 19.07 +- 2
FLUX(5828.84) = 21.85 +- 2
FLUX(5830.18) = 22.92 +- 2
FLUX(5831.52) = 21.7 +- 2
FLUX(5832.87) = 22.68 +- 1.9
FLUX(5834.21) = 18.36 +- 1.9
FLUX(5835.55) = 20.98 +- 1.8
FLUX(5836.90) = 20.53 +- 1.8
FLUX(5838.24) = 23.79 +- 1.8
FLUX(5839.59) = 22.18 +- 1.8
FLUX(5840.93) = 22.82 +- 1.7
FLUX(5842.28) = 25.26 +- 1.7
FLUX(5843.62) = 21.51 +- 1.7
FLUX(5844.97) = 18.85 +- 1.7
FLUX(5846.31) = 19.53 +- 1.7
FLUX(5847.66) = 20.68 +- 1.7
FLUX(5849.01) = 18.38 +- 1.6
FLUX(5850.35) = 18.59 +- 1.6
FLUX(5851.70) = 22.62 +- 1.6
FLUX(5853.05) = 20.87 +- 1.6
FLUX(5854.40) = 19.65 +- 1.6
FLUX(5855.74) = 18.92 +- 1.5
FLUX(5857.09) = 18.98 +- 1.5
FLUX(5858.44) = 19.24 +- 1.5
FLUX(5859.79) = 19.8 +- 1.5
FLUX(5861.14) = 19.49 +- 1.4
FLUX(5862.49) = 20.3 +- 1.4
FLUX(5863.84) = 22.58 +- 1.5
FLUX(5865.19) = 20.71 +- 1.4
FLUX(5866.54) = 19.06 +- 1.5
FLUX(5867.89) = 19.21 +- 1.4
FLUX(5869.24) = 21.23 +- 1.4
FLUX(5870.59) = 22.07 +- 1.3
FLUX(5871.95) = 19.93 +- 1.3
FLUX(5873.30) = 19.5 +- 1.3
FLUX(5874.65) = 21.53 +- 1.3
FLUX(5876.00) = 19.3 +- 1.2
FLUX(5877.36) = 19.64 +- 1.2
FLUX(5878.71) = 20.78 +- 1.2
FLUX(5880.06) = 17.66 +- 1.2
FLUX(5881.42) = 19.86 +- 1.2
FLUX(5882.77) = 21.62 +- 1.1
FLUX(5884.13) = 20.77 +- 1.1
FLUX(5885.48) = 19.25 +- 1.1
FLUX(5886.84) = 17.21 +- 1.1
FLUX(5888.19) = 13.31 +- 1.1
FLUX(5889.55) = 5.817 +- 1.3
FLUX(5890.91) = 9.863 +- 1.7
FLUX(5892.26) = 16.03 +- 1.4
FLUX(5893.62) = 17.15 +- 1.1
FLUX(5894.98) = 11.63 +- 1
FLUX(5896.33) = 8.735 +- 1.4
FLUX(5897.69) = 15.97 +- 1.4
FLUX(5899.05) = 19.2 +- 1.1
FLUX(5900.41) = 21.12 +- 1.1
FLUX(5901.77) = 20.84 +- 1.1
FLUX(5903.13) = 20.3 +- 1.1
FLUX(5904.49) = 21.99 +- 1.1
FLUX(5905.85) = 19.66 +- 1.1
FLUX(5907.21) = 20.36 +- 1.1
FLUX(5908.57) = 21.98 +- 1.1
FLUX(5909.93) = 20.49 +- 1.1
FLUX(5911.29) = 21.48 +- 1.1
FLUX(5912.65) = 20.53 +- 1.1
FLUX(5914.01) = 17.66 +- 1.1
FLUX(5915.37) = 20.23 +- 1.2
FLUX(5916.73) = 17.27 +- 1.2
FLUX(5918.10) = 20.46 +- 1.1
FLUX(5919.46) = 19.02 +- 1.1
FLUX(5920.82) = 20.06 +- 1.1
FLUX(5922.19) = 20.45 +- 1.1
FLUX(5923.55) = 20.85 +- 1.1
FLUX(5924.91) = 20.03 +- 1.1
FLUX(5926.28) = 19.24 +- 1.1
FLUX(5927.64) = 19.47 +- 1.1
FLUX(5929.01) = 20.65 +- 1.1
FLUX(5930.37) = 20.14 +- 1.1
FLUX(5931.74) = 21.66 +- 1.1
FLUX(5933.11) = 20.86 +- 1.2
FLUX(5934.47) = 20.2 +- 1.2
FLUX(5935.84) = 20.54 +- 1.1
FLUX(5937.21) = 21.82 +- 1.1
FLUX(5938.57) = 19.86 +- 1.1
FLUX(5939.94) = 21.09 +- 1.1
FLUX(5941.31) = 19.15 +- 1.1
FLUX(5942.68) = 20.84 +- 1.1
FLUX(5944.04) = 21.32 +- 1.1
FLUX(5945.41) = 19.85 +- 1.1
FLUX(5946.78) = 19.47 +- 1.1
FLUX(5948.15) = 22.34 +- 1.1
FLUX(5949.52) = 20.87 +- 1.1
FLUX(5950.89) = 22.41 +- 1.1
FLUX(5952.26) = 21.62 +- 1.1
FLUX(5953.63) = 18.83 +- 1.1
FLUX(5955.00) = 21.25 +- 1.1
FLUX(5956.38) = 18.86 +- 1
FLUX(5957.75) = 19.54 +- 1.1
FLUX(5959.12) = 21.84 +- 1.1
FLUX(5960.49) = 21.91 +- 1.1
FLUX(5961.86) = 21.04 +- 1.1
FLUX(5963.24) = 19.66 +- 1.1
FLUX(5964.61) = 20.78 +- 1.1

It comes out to 4.7 Ang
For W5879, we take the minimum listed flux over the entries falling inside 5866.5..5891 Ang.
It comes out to 5.817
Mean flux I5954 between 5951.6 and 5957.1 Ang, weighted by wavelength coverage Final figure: 20.1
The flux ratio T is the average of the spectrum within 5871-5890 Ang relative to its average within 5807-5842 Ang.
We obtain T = 0.9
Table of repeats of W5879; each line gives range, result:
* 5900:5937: 17.27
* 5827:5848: 18.36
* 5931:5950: 19.15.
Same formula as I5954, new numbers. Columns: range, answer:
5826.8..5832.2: 21.4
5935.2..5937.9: 21.2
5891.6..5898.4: 13.9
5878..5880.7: 19.3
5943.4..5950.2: 20.8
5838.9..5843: 23.4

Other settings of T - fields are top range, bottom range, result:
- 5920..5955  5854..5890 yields 1.07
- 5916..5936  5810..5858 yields 0.95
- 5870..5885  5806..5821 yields 0.97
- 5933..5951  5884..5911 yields 1.21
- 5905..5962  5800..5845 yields 0.95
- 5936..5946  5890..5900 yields 1.46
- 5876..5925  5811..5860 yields 0.87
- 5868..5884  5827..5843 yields 0.93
